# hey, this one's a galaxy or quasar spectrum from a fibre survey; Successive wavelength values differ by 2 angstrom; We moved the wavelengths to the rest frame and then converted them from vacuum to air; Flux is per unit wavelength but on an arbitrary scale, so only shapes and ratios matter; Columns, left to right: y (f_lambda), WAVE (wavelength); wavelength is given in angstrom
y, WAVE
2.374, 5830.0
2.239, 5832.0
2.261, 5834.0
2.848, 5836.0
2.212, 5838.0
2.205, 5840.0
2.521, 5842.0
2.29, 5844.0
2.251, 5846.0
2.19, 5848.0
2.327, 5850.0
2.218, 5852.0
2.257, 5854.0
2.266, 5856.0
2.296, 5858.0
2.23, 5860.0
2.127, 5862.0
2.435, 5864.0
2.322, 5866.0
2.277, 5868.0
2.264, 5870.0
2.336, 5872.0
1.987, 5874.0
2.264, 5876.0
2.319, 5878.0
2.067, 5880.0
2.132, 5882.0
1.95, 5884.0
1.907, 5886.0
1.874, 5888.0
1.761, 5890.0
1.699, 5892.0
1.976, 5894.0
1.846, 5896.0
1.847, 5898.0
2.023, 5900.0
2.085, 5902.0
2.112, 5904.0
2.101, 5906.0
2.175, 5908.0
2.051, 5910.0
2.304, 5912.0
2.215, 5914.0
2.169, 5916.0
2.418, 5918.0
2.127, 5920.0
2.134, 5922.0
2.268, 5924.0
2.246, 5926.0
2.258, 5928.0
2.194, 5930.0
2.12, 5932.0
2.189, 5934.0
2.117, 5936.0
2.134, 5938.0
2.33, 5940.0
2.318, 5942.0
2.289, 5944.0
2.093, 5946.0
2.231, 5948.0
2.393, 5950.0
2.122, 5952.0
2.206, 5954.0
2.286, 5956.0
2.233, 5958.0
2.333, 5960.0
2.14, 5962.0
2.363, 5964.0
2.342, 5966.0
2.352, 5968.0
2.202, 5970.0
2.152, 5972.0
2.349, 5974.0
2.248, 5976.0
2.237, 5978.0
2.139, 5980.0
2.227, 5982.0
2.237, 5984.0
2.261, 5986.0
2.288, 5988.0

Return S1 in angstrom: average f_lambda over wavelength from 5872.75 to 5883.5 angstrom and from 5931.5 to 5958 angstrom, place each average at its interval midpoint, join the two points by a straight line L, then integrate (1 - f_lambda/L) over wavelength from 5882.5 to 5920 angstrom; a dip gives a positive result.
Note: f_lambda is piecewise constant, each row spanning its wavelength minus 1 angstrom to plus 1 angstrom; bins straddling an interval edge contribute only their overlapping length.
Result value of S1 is 2.4 angstrom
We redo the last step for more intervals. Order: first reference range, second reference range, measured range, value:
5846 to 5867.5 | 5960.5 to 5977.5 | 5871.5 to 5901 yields 3.56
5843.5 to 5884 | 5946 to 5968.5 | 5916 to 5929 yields 0.09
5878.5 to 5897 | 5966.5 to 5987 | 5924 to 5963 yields -1.86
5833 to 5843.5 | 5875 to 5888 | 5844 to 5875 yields -0.08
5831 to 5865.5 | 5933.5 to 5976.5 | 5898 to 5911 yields 1.15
